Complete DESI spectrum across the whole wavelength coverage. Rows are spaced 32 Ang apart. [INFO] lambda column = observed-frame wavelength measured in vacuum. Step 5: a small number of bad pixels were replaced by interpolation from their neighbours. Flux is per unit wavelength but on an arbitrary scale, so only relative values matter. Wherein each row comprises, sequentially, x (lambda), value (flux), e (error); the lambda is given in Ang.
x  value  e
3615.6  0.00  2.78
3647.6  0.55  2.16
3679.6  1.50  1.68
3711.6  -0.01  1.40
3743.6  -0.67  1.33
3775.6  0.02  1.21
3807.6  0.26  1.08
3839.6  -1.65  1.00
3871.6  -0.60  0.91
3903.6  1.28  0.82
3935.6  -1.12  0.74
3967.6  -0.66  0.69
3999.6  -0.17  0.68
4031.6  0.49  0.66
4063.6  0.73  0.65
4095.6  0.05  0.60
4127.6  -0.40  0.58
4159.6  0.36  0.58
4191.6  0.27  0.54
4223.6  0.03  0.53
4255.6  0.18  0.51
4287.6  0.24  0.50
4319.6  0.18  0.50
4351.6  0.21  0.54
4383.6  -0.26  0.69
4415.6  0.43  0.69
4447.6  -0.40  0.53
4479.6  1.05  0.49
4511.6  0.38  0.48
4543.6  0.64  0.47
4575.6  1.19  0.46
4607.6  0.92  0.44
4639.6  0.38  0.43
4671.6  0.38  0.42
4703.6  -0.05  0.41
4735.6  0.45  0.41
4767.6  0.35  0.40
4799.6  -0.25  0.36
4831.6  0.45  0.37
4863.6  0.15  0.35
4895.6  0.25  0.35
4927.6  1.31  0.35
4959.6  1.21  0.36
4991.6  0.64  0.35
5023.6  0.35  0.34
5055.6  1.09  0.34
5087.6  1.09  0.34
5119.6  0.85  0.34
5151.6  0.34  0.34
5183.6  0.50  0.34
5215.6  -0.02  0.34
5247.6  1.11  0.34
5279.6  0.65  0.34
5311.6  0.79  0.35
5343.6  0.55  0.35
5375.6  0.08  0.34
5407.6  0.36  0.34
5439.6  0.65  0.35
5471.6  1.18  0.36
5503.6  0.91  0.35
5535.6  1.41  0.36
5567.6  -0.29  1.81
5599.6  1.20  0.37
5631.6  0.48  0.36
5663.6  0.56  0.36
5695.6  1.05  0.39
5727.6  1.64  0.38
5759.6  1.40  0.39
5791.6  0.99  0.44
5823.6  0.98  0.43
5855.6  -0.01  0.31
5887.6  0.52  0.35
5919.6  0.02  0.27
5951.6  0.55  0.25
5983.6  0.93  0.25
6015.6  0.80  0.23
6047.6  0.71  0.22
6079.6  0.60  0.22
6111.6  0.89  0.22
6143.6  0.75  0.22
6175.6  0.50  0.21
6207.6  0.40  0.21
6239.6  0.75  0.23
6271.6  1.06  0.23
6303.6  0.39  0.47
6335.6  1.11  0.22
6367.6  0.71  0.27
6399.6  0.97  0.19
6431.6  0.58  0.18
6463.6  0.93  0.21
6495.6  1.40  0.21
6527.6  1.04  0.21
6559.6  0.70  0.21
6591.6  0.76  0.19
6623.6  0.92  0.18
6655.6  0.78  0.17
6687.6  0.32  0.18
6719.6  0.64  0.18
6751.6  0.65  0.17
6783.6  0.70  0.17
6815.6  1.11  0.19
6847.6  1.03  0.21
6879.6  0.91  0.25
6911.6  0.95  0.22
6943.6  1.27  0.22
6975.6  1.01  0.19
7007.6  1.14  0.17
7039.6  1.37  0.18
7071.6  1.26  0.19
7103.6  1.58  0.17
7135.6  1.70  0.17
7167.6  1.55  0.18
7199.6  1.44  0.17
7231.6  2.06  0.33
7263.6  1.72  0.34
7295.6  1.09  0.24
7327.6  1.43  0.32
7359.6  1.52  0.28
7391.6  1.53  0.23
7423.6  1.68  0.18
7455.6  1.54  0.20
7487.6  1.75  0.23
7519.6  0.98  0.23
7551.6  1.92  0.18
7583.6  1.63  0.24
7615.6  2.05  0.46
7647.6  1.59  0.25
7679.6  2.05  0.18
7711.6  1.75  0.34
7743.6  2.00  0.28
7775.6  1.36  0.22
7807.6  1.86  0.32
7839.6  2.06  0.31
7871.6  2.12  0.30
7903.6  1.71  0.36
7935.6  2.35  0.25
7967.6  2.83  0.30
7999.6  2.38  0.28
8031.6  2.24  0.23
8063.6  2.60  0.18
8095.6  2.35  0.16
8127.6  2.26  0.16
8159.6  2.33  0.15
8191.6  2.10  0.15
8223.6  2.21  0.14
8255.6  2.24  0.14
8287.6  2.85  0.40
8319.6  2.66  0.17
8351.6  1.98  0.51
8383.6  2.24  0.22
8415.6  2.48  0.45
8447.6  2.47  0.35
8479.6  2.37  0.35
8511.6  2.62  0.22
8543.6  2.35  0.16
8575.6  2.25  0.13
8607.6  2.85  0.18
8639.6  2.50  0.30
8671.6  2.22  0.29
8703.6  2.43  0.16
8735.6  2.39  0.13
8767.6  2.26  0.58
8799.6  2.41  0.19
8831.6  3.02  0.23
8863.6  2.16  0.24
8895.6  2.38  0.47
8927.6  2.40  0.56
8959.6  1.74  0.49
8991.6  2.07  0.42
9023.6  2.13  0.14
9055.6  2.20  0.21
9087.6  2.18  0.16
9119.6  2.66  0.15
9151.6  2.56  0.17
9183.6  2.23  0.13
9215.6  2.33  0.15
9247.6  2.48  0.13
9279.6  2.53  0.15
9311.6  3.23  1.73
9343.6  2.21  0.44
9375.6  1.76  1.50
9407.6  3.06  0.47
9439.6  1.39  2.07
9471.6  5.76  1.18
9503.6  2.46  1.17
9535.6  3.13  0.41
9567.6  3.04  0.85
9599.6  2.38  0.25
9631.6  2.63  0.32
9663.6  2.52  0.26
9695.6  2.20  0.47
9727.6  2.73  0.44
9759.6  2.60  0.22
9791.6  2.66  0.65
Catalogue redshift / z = 0.746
